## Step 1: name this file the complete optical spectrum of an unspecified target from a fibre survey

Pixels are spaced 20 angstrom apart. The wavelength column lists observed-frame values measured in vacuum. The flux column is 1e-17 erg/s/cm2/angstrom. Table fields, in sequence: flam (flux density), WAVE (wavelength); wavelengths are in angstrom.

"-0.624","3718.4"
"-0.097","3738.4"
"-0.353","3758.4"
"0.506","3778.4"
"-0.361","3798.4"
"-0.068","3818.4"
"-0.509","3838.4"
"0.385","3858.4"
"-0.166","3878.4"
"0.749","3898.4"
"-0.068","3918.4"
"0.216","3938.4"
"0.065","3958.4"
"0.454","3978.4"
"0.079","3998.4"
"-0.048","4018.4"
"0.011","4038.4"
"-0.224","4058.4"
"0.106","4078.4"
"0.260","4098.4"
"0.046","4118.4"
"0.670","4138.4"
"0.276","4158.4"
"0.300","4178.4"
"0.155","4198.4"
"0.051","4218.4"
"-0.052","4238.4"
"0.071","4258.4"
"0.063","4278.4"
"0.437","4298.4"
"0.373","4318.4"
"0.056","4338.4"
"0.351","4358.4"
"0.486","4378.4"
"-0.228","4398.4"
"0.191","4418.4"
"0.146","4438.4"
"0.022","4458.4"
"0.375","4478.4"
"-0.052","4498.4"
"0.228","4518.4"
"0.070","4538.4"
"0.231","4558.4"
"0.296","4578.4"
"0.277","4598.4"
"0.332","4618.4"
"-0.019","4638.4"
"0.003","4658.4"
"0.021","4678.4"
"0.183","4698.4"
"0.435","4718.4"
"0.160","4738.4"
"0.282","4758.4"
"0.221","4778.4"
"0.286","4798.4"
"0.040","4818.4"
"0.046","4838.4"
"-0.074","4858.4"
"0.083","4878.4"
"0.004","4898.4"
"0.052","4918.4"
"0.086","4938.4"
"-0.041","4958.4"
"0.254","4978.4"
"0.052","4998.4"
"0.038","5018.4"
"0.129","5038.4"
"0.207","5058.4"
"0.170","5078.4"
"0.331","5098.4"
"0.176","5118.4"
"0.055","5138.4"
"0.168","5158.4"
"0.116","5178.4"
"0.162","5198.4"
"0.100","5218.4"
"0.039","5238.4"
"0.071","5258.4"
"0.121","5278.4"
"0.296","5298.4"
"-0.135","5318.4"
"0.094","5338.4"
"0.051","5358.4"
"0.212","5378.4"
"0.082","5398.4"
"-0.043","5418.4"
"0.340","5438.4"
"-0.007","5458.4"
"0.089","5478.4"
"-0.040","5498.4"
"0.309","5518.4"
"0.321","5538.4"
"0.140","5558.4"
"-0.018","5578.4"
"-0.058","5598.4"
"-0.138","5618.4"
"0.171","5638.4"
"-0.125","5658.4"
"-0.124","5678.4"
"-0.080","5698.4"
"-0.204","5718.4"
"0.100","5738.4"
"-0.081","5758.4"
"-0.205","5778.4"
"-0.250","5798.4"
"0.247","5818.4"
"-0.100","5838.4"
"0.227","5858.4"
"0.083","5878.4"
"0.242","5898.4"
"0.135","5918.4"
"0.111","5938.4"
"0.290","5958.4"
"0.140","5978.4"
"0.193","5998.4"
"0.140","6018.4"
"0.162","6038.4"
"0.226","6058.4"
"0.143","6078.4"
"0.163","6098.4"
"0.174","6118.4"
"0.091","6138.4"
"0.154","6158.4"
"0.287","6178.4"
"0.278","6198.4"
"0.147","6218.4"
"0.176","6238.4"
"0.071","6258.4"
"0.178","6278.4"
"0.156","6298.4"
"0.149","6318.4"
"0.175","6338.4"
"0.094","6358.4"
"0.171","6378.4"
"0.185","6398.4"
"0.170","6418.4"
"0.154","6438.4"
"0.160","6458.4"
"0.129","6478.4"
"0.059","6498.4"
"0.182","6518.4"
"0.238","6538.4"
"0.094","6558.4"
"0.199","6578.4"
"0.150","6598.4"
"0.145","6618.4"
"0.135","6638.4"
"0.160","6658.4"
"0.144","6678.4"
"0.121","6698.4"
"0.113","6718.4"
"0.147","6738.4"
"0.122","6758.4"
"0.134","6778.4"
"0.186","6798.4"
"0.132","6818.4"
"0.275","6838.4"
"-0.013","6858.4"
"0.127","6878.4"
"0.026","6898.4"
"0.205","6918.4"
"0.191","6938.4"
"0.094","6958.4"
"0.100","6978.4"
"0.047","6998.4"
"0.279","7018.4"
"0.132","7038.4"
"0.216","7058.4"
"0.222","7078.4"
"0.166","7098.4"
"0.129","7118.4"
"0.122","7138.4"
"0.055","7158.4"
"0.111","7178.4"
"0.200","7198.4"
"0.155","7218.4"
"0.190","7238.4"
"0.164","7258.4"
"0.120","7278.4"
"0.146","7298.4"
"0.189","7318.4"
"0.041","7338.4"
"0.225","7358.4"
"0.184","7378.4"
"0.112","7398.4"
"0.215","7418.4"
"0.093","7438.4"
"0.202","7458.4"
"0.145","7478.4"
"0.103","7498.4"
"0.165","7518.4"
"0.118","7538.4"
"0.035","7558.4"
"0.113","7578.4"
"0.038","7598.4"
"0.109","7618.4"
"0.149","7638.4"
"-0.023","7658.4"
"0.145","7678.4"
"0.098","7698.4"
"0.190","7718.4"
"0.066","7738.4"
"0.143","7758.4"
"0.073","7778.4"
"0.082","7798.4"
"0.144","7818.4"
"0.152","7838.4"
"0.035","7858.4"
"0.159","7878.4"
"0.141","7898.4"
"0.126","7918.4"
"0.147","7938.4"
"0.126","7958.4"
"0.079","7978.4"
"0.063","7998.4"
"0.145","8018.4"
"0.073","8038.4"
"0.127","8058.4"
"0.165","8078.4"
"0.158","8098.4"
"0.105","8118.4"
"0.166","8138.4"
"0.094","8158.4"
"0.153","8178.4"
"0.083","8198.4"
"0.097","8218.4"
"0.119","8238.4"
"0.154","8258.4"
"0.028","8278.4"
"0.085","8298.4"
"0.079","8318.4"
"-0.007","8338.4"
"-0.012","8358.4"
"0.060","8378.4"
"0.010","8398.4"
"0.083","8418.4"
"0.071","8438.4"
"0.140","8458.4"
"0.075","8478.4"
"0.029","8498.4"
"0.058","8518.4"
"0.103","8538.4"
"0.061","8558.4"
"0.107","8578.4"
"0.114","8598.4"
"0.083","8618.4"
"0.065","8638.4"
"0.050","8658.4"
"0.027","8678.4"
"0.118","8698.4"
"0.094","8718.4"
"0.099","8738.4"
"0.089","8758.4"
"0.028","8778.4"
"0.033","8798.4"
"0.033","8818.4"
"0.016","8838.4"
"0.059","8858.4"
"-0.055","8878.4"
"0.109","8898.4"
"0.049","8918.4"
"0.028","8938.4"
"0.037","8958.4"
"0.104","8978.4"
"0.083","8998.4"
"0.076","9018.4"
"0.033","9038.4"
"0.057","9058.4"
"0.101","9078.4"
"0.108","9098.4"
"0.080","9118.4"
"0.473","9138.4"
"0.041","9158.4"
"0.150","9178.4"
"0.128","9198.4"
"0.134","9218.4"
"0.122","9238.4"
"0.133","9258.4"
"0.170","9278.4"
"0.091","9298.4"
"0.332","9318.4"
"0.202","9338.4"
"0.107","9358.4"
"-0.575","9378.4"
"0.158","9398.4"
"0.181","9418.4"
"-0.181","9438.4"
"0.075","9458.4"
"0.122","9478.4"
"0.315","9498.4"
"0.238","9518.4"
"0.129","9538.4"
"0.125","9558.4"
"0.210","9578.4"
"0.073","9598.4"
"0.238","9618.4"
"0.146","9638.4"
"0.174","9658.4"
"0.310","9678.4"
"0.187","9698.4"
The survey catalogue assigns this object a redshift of 1.451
